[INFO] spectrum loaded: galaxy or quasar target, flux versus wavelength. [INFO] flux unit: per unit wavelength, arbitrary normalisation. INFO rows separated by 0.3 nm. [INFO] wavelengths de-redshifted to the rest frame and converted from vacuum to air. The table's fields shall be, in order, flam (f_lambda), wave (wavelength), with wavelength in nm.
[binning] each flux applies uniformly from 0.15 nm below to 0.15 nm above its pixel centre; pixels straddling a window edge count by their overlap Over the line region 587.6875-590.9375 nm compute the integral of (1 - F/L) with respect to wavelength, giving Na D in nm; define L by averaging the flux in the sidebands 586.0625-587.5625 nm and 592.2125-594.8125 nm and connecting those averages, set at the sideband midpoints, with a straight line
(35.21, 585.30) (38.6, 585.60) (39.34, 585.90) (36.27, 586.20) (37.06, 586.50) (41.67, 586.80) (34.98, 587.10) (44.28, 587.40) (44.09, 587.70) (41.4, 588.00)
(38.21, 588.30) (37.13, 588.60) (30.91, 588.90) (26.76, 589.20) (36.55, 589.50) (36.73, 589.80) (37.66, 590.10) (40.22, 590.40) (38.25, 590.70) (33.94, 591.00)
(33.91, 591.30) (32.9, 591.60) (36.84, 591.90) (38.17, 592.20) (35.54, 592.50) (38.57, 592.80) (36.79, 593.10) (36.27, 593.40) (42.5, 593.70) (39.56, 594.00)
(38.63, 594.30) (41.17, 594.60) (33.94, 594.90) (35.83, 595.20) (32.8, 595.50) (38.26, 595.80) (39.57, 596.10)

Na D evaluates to 0.17 nm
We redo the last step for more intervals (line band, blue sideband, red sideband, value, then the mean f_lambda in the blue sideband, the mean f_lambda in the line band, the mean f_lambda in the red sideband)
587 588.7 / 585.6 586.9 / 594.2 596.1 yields -0.091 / 38.5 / 40.2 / 36.9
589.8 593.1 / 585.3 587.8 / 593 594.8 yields 0.211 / 39.2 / 36.6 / 39.1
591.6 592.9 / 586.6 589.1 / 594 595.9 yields 0.032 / 38.8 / 36.7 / 37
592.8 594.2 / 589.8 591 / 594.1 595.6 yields -0.064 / 37.9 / 38.8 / 36.7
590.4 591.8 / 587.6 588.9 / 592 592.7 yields 0.082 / 39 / 35.4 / 37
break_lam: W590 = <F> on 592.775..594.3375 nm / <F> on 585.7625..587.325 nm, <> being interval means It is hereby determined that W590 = 1.02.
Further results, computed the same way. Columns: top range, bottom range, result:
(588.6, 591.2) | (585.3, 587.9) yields 0.90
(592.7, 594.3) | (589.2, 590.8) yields 1.05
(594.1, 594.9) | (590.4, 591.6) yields 1.09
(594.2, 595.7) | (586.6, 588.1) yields 0.89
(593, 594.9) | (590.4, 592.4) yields 1.08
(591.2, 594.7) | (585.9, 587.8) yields 0.95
